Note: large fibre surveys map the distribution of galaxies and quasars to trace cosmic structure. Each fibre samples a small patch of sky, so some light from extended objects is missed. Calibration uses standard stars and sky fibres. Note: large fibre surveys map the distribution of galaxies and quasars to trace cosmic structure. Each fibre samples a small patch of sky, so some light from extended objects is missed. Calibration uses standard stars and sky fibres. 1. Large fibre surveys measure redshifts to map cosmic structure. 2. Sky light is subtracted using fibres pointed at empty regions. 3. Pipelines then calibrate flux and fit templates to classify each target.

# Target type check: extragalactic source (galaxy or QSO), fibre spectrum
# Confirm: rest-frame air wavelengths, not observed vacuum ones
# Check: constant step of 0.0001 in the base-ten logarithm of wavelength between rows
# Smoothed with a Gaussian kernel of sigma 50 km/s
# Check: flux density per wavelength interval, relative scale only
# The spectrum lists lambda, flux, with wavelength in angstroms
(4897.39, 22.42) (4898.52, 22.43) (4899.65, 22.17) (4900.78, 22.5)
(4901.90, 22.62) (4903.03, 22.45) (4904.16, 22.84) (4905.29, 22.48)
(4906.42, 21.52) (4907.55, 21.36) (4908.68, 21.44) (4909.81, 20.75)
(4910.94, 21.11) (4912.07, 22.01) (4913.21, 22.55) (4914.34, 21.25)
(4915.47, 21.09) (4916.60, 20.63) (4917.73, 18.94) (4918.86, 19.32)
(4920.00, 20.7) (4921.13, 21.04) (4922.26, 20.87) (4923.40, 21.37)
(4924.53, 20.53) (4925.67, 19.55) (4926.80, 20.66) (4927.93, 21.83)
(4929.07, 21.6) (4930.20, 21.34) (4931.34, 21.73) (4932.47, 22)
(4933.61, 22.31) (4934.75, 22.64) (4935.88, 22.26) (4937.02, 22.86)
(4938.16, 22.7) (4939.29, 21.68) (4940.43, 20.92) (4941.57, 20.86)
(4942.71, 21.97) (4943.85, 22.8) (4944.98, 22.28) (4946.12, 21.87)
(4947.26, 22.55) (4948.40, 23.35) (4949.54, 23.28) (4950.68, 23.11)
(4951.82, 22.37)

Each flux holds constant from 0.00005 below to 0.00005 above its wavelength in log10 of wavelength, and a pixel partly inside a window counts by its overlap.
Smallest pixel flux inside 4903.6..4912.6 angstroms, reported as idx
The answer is 20.75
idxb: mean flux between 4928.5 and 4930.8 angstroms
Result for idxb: 21.5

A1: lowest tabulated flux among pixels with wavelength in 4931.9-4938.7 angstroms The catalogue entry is 22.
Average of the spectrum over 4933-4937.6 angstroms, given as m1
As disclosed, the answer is 22.5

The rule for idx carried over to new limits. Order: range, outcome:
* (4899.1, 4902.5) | 22.17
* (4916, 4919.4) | 18.94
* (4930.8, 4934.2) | 21.73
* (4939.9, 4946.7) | 20.86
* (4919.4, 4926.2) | 19.55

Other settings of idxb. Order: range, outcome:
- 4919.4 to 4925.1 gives 20.9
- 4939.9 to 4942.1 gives 20.9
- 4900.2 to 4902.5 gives 22.6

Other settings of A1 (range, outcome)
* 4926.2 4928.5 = 20.66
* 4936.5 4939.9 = 21.68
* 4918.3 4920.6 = 19.32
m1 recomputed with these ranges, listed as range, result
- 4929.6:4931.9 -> 21.5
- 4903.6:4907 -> 22.3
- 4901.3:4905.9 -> 22.6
